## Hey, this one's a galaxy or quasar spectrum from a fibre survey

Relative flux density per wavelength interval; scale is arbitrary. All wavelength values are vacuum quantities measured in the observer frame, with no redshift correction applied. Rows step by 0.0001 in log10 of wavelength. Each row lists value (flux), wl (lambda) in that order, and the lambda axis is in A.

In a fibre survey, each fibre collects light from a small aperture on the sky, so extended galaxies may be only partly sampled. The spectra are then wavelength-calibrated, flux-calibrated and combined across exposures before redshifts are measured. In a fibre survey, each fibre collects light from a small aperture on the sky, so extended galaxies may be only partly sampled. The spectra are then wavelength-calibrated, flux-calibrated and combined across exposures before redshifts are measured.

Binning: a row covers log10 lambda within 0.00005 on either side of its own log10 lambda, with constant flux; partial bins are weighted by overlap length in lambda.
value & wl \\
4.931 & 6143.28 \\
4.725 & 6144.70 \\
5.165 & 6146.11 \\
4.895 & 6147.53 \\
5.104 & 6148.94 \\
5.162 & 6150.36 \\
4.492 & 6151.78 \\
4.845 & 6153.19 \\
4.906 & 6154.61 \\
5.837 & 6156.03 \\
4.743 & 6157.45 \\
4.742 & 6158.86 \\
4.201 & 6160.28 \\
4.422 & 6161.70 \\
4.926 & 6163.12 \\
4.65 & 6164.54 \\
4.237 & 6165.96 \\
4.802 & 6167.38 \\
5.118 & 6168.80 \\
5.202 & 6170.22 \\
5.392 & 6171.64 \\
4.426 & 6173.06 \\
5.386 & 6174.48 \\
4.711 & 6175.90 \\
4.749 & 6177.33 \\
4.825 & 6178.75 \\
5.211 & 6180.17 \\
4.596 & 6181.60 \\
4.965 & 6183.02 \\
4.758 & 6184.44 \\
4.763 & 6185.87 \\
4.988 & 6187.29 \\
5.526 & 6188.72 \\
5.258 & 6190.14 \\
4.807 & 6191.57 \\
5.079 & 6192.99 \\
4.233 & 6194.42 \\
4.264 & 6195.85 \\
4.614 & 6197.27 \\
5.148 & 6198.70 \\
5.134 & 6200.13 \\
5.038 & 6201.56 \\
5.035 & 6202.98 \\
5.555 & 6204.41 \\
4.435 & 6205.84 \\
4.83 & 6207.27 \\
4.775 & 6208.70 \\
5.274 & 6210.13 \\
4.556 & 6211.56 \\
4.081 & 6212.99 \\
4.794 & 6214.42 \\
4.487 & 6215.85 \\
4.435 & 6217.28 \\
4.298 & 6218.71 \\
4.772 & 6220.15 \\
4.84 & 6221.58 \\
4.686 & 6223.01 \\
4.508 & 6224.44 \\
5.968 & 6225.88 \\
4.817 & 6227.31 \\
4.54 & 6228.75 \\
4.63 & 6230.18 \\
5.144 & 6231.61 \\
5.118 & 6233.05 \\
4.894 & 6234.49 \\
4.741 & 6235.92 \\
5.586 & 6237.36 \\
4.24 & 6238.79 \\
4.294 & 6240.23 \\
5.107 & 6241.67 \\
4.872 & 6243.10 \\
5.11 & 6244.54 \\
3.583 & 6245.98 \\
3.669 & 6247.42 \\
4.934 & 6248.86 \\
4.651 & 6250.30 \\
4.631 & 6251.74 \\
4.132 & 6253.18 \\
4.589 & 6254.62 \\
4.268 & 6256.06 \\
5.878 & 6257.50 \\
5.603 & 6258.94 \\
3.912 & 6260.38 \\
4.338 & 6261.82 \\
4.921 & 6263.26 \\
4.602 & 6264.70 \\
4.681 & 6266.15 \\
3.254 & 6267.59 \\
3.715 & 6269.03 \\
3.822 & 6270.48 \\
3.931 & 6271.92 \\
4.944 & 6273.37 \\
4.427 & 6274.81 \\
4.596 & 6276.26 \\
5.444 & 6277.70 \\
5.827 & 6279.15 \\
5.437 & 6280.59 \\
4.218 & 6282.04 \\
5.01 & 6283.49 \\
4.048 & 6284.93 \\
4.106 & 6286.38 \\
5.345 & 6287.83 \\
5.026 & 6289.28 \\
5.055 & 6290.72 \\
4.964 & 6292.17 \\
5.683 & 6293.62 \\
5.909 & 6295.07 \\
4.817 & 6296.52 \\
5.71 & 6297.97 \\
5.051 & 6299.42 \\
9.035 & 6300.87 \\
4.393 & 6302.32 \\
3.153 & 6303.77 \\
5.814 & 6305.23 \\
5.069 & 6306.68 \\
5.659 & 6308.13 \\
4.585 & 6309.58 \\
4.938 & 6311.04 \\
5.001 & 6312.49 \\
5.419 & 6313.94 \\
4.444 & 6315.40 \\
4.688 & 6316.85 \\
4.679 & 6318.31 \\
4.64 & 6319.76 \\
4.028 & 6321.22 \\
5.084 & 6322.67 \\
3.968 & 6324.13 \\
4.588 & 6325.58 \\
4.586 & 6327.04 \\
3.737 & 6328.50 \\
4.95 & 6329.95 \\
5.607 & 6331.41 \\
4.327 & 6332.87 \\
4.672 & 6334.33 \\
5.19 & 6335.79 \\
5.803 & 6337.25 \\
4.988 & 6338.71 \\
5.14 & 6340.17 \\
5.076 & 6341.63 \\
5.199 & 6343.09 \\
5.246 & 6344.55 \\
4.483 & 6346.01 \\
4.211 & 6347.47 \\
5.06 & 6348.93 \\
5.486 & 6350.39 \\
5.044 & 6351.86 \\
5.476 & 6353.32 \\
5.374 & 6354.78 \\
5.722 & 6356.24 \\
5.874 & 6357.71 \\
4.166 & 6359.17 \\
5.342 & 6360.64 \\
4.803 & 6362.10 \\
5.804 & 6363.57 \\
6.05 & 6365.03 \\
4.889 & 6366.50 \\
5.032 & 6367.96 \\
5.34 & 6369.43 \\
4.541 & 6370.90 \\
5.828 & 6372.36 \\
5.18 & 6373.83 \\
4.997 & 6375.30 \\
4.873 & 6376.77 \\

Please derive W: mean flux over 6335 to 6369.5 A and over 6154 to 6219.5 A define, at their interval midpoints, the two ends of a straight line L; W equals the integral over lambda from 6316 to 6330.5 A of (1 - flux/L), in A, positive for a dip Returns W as 1.82 A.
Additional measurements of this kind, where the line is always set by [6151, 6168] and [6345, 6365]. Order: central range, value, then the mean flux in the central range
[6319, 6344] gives 1.6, 4.8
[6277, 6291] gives 0.2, 4.95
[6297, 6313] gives -0.8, 5.31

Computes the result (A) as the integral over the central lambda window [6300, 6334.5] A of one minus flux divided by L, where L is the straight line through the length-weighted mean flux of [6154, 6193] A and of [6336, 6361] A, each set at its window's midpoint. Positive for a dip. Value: 1.5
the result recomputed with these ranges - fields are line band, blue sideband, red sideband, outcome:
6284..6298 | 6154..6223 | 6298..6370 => -0.15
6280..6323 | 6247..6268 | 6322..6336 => -3.85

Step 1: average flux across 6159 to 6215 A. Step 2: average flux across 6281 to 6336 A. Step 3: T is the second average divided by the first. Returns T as 1.0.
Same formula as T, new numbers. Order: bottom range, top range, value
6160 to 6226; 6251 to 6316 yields 1.01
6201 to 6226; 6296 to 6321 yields 1.07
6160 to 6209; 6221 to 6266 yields 0.97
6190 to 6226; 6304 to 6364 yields 1.04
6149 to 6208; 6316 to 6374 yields 1.02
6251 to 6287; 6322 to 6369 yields 1.10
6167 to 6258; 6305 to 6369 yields 1.04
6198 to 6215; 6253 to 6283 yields 0.94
